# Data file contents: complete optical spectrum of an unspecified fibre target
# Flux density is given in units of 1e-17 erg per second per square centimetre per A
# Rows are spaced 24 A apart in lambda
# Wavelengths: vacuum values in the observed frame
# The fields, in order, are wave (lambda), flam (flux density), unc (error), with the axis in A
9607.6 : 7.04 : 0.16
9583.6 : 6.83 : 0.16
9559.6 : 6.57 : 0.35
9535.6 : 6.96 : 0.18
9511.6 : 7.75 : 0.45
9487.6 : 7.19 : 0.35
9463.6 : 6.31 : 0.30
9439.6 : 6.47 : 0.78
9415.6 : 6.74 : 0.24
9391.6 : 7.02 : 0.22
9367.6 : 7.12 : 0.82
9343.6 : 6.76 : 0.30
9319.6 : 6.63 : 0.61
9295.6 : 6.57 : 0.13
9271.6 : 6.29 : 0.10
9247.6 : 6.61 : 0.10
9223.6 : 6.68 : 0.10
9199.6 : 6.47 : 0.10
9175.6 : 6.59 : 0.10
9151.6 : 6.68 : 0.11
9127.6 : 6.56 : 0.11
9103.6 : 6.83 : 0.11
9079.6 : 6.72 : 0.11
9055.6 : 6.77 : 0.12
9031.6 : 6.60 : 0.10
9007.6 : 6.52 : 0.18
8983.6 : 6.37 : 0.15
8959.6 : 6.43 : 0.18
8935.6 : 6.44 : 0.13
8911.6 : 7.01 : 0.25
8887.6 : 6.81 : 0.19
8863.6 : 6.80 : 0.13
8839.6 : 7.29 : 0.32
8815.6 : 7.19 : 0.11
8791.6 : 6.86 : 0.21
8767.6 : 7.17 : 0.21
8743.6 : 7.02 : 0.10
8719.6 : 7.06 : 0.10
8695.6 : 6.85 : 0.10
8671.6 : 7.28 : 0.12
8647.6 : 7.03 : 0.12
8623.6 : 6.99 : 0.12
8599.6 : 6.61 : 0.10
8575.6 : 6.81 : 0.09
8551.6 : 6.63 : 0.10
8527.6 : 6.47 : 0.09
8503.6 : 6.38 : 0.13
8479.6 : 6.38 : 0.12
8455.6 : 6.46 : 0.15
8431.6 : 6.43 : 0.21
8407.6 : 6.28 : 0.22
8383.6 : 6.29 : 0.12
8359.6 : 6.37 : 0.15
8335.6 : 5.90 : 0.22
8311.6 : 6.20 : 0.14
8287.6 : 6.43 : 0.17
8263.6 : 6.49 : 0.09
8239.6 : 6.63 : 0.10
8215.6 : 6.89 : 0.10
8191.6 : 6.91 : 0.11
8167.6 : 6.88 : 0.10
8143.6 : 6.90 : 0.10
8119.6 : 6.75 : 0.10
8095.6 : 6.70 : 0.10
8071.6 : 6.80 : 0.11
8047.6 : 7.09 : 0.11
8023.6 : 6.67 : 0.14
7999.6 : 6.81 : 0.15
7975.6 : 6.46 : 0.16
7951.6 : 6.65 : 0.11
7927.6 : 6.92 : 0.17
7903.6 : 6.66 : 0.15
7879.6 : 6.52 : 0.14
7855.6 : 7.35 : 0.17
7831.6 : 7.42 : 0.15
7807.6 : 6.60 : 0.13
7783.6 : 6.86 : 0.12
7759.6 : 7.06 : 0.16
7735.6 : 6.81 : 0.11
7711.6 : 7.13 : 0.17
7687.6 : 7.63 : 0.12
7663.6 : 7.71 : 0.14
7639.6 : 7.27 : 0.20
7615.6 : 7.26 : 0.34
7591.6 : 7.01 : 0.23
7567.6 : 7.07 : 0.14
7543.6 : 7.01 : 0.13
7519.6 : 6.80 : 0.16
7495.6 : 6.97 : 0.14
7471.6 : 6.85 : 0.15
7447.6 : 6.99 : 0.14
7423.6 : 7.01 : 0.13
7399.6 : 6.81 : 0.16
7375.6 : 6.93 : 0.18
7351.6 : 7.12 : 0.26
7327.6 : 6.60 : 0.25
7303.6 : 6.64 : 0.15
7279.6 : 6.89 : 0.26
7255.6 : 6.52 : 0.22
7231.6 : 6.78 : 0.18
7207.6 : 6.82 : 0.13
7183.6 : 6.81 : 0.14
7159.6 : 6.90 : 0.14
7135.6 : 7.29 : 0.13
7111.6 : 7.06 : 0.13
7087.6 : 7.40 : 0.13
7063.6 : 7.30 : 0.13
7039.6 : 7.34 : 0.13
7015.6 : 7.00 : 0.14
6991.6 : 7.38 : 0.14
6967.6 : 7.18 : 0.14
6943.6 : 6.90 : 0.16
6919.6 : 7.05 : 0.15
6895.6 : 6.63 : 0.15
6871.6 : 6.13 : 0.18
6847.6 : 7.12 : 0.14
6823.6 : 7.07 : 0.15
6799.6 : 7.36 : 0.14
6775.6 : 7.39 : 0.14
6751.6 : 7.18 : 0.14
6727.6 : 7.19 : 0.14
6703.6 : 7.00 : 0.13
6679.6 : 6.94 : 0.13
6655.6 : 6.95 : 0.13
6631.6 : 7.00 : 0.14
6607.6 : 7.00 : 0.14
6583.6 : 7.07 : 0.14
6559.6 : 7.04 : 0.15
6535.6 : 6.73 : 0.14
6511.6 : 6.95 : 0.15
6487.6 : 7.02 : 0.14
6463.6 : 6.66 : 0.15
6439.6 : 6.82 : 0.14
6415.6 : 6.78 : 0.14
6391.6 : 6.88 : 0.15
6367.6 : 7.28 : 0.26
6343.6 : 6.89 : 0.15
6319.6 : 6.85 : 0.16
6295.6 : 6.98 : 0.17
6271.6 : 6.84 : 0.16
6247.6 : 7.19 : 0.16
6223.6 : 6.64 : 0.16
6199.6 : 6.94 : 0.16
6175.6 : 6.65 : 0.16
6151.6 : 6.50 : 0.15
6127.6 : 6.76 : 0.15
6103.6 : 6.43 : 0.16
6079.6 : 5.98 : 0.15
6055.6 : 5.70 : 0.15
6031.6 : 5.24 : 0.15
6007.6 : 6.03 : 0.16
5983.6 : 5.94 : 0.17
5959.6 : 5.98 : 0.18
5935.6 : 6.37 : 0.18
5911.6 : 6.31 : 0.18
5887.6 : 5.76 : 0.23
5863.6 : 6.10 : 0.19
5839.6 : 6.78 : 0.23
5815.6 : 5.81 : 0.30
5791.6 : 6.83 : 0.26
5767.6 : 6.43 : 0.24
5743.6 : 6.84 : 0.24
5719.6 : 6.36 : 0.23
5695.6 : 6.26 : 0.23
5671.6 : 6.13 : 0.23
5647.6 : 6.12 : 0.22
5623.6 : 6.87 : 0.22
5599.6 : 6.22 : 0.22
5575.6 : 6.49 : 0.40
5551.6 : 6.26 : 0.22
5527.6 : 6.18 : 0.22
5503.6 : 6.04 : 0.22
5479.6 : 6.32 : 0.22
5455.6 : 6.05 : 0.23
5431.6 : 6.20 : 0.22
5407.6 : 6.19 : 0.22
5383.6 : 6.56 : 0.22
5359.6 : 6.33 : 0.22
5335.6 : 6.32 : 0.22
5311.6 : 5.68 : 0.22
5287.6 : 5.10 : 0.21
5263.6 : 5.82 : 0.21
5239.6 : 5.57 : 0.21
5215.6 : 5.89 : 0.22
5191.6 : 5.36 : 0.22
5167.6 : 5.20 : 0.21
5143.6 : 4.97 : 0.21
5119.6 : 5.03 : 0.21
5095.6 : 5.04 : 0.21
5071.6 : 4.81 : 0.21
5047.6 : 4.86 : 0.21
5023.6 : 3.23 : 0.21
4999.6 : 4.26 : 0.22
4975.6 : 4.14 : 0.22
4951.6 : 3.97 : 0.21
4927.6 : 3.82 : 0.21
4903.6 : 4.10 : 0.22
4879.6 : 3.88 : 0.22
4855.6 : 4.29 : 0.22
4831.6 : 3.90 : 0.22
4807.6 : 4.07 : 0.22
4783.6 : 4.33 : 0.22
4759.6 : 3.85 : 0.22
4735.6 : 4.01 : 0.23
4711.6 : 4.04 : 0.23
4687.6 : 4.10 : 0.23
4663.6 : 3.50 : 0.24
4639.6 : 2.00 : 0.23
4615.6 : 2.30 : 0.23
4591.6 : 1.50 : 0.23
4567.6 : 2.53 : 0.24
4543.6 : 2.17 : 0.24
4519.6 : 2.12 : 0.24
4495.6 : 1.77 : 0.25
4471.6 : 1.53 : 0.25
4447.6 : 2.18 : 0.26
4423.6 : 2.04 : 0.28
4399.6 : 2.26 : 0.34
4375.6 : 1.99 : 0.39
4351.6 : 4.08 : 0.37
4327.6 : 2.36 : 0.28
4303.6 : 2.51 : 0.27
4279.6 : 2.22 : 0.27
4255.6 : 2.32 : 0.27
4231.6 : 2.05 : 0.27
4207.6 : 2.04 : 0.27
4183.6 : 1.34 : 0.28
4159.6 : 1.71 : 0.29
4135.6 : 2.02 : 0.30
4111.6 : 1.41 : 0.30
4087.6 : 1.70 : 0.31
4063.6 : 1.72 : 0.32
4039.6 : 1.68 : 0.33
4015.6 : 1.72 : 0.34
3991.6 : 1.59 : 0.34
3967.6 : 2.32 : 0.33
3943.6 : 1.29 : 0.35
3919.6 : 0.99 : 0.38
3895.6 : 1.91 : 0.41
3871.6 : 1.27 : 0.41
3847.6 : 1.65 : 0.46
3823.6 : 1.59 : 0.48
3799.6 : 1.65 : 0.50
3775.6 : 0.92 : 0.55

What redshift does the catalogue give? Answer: 0.167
